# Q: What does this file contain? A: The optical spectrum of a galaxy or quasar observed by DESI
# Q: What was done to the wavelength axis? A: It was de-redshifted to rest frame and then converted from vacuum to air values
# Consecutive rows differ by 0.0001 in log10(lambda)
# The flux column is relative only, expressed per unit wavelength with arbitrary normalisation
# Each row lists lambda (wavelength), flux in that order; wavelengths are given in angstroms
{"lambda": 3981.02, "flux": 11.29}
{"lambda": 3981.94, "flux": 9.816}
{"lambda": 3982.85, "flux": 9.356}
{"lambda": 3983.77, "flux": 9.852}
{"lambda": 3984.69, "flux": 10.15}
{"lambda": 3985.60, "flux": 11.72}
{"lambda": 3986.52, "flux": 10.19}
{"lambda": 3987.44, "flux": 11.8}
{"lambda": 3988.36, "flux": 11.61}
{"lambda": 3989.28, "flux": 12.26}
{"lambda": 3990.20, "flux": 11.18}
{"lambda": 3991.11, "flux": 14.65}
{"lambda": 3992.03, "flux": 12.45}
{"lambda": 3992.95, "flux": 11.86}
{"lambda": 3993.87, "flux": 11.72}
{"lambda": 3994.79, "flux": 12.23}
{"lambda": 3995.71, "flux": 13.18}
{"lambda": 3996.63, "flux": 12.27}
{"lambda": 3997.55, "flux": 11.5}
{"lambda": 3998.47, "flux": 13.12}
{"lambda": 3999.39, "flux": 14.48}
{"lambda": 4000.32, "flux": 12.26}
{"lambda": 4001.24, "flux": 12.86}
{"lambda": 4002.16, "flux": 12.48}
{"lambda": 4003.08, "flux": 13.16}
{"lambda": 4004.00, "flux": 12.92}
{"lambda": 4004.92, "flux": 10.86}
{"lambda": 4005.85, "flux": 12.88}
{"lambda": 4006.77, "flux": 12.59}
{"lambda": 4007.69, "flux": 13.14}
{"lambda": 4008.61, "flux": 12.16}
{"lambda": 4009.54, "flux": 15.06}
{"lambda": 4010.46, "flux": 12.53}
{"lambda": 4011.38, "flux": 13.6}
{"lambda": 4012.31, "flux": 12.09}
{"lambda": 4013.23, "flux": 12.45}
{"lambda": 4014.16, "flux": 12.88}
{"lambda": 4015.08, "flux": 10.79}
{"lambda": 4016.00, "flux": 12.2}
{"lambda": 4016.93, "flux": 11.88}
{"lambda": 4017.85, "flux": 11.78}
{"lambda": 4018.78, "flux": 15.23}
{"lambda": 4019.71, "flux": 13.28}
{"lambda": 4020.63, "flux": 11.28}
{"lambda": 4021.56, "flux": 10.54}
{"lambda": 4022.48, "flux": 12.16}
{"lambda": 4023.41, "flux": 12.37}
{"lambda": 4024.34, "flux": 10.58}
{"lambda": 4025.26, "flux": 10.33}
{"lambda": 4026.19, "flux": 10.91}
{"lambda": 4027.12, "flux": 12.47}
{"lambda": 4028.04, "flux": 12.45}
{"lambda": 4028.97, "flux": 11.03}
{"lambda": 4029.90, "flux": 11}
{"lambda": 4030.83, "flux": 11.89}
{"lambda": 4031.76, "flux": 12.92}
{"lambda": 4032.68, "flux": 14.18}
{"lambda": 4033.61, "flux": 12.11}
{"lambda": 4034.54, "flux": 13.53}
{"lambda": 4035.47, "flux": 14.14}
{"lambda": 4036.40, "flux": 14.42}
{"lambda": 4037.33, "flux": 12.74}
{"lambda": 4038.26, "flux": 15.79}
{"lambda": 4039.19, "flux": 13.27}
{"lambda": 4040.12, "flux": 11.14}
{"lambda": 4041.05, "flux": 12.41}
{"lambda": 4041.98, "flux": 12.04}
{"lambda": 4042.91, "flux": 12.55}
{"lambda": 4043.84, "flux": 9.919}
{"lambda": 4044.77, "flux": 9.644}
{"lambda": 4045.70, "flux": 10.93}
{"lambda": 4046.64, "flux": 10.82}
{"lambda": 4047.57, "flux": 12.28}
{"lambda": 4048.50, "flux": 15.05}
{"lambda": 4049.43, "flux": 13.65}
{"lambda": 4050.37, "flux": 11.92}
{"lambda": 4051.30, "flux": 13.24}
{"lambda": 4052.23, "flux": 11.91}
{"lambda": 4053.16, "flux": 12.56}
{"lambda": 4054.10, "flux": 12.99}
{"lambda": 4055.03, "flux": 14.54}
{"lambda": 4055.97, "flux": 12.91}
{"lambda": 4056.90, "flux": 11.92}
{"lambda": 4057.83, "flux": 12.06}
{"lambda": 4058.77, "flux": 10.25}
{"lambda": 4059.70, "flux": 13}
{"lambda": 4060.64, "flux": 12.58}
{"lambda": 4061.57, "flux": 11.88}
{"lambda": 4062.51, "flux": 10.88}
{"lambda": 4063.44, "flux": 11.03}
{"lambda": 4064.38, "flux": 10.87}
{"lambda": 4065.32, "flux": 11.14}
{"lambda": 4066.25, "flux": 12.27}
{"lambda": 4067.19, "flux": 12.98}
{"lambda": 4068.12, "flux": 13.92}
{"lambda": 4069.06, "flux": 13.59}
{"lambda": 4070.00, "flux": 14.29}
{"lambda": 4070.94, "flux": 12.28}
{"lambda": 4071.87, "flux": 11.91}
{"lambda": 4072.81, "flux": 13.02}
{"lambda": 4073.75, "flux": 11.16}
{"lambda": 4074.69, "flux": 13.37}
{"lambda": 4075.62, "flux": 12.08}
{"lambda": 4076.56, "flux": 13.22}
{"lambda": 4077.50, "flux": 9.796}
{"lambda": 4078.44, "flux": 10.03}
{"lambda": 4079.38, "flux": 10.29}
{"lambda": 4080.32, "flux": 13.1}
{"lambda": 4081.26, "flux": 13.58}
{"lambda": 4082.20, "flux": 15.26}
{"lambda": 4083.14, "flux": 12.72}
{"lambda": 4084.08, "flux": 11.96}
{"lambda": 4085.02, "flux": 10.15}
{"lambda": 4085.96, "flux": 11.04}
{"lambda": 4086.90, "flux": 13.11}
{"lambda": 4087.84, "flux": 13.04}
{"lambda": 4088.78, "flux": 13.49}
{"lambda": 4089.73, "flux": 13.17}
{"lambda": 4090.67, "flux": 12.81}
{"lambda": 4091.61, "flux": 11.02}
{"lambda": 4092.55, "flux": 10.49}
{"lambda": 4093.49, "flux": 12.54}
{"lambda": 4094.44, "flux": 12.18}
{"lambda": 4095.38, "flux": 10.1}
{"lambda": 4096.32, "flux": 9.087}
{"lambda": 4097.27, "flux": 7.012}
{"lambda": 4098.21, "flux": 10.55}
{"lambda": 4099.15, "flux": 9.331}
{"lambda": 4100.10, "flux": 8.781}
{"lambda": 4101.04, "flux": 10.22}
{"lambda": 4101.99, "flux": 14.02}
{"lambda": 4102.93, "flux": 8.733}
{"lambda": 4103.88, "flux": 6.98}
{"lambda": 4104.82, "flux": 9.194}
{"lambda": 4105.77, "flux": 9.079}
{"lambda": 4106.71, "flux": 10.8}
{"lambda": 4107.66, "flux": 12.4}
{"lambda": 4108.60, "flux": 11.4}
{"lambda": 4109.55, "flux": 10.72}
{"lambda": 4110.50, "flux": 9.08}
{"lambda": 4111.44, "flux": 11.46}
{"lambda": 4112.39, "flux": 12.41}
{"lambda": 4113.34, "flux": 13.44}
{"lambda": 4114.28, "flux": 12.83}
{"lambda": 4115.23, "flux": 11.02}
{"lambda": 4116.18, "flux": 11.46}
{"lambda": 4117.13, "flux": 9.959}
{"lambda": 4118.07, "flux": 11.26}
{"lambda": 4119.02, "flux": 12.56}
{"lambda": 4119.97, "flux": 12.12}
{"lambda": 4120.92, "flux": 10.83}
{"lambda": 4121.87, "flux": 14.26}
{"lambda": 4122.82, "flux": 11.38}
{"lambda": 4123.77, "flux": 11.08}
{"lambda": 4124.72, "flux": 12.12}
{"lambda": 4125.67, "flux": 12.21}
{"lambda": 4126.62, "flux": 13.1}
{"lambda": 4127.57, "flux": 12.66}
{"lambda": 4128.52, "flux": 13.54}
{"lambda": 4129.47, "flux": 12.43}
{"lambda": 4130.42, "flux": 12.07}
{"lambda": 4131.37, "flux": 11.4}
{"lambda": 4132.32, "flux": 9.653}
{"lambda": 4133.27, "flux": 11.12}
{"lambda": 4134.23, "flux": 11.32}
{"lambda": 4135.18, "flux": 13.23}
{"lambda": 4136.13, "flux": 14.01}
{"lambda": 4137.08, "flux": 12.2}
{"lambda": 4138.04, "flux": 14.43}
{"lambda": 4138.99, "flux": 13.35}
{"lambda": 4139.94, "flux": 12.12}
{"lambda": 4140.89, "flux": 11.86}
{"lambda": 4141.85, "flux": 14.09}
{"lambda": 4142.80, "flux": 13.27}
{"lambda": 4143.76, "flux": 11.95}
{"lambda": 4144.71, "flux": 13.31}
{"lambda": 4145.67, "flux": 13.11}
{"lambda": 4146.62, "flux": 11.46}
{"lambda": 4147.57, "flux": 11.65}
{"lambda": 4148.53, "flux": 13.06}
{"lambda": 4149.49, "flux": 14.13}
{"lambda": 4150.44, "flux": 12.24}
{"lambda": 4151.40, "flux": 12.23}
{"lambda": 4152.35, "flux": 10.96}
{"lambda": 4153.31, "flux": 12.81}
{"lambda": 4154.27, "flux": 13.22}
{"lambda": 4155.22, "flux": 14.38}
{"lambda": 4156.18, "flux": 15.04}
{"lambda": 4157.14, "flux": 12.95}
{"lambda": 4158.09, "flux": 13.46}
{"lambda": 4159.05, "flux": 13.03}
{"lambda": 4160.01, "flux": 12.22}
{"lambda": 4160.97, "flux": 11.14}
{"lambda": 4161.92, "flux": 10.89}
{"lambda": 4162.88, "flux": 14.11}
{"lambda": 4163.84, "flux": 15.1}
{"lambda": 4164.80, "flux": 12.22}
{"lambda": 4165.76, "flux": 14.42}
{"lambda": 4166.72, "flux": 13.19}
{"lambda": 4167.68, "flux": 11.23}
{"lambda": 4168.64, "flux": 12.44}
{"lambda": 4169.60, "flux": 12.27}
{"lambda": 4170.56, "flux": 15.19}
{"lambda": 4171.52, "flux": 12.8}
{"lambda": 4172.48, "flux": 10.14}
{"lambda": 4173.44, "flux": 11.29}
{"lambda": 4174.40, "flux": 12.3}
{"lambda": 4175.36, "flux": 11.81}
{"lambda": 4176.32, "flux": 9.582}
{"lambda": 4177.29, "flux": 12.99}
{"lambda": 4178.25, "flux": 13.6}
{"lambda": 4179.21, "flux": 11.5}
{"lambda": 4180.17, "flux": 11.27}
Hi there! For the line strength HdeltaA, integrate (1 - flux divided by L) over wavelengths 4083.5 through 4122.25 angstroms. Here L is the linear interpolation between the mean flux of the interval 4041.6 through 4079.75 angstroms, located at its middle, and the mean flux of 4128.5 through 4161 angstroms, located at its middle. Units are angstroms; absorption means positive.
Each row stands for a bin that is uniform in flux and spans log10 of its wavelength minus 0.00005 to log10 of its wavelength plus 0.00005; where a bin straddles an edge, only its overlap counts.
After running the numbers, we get 3.96 angstroms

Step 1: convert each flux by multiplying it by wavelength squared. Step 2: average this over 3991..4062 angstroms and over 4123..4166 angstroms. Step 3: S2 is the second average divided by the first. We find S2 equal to 1.08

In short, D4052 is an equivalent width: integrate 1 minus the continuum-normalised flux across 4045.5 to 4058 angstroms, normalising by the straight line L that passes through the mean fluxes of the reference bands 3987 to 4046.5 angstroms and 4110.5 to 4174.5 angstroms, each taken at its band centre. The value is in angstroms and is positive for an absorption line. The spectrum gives -0.29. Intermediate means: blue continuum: 12.4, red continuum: 12.5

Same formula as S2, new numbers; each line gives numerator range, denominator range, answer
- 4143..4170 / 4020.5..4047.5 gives 1.13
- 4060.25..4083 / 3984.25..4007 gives 1.04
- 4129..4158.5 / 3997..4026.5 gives 1.09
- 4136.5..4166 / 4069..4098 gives 1.12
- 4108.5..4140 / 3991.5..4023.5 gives 1.02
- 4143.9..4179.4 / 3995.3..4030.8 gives 1.10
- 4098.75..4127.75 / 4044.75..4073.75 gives 0.93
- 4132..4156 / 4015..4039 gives 1.08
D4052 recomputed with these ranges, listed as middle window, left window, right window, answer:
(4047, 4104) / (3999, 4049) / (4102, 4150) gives 1.1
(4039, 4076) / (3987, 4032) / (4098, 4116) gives -2.4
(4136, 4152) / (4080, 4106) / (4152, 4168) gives -0.3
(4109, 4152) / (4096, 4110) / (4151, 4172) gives -3.3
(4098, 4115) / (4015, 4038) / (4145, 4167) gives 2.7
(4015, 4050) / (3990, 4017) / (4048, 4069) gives 0.7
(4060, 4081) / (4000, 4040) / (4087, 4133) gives -0.5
